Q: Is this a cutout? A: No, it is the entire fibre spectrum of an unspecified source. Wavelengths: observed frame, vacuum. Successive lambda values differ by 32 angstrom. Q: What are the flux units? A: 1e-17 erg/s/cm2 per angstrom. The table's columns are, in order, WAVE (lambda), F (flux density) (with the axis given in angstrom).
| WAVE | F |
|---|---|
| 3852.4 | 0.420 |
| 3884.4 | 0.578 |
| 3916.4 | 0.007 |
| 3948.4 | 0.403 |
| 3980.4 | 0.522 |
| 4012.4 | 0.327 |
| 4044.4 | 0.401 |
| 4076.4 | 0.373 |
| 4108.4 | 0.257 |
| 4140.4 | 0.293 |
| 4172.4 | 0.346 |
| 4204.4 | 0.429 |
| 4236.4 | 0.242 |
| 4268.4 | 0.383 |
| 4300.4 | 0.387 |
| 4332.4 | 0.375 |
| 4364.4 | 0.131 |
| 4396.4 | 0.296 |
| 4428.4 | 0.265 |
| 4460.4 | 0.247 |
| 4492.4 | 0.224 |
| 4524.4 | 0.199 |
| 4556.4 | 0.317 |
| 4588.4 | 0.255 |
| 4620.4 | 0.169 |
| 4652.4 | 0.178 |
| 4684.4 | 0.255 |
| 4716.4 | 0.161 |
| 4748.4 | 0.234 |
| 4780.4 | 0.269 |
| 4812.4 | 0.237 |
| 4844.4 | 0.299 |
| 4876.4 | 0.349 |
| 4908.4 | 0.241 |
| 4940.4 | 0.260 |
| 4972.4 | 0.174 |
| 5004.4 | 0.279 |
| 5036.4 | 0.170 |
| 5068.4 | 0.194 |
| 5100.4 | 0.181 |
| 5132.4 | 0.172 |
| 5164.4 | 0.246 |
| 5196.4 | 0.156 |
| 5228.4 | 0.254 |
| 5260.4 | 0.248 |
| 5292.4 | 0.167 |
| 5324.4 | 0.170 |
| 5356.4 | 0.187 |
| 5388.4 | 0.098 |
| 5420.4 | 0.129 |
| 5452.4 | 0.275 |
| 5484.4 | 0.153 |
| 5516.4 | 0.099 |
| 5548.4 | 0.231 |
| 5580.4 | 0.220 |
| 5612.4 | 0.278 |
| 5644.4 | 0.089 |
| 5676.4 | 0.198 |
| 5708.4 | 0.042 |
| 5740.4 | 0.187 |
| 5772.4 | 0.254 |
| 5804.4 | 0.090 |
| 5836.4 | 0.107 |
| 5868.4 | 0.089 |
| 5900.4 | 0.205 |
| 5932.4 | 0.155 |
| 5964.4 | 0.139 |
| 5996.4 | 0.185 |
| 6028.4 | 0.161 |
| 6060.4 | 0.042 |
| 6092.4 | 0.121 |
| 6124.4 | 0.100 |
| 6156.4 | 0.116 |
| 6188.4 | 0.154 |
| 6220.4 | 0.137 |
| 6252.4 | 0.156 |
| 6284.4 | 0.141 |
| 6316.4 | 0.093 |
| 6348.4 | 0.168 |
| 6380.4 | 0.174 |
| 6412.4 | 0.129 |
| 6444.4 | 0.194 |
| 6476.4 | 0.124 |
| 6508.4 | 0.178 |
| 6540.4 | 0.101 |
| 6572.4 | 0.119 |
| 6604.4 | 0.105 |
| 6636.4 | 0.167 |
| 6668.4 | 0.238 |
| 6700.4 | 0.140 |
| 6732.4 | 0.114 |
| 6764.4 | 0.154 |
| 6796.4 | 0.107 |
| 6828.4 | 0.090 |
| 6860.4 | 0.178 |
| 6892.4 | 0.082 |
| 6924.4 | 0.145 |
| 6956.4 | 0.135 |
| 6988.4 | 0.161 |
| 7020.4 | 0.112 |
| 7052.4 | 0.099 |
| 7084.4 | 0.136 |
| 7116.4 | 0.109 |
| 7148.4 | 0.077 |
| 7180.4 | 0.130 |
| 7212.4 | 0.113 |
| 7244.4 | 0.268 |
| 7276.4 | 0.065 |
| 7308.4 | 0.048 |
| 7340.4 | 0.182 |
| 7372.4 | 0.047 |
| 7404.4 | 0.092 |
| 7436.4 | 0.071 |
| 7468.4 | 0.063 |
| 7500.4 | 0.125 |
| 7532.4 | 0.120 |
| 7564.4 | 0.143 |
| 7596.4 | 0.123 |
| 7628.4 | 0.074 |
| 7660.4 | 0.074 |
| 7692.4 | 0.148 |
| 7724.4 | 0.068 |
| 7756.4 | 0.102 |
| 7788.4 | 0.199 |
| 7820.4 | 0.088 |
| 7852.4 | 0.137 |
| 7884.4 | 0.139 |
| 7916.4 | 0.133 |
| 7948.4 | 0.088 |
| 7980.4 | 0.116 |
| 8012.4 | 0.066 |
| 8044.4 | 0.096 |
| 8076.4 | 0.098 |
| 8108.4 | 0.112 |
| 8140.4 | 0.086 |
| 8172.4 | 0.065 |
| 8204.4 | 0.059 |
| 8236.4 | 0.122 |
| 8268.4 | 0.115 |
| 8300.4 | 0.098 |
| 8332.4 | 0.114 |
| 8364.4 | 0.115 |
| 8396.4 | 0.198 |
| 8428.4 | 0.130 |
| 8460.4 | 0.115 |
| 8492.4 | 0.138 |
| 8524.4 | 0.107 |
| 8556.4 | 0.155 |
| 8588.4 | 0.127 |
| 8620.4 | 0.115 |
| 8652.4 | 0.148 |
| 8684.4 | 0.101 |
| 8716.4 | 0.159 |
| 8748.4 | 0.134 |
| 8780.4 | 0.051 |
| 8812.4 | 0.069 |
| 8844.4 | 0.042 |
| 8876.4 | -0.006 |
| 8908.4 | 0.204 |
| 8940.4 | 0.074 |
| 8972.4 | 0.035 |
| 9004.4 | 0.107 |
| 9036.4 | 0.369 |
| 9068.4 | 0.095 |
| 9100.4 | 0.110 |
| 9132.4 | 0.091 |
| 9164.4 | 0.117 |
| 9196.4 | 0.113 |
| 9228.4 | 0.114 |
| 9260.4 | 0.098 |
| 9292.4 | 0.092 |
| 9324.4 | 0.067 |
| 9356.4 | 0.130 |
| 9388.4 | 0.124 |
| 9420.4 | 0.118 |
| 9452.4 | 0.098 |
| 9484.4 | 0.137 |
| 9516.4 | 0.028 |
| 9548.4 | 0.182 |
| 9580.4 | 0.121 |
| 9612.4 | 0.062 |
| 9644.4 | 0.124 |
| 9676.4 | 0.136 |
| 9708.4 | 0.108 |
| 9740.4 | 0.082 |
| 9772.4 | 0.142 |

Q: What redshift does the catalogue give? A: 1.422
